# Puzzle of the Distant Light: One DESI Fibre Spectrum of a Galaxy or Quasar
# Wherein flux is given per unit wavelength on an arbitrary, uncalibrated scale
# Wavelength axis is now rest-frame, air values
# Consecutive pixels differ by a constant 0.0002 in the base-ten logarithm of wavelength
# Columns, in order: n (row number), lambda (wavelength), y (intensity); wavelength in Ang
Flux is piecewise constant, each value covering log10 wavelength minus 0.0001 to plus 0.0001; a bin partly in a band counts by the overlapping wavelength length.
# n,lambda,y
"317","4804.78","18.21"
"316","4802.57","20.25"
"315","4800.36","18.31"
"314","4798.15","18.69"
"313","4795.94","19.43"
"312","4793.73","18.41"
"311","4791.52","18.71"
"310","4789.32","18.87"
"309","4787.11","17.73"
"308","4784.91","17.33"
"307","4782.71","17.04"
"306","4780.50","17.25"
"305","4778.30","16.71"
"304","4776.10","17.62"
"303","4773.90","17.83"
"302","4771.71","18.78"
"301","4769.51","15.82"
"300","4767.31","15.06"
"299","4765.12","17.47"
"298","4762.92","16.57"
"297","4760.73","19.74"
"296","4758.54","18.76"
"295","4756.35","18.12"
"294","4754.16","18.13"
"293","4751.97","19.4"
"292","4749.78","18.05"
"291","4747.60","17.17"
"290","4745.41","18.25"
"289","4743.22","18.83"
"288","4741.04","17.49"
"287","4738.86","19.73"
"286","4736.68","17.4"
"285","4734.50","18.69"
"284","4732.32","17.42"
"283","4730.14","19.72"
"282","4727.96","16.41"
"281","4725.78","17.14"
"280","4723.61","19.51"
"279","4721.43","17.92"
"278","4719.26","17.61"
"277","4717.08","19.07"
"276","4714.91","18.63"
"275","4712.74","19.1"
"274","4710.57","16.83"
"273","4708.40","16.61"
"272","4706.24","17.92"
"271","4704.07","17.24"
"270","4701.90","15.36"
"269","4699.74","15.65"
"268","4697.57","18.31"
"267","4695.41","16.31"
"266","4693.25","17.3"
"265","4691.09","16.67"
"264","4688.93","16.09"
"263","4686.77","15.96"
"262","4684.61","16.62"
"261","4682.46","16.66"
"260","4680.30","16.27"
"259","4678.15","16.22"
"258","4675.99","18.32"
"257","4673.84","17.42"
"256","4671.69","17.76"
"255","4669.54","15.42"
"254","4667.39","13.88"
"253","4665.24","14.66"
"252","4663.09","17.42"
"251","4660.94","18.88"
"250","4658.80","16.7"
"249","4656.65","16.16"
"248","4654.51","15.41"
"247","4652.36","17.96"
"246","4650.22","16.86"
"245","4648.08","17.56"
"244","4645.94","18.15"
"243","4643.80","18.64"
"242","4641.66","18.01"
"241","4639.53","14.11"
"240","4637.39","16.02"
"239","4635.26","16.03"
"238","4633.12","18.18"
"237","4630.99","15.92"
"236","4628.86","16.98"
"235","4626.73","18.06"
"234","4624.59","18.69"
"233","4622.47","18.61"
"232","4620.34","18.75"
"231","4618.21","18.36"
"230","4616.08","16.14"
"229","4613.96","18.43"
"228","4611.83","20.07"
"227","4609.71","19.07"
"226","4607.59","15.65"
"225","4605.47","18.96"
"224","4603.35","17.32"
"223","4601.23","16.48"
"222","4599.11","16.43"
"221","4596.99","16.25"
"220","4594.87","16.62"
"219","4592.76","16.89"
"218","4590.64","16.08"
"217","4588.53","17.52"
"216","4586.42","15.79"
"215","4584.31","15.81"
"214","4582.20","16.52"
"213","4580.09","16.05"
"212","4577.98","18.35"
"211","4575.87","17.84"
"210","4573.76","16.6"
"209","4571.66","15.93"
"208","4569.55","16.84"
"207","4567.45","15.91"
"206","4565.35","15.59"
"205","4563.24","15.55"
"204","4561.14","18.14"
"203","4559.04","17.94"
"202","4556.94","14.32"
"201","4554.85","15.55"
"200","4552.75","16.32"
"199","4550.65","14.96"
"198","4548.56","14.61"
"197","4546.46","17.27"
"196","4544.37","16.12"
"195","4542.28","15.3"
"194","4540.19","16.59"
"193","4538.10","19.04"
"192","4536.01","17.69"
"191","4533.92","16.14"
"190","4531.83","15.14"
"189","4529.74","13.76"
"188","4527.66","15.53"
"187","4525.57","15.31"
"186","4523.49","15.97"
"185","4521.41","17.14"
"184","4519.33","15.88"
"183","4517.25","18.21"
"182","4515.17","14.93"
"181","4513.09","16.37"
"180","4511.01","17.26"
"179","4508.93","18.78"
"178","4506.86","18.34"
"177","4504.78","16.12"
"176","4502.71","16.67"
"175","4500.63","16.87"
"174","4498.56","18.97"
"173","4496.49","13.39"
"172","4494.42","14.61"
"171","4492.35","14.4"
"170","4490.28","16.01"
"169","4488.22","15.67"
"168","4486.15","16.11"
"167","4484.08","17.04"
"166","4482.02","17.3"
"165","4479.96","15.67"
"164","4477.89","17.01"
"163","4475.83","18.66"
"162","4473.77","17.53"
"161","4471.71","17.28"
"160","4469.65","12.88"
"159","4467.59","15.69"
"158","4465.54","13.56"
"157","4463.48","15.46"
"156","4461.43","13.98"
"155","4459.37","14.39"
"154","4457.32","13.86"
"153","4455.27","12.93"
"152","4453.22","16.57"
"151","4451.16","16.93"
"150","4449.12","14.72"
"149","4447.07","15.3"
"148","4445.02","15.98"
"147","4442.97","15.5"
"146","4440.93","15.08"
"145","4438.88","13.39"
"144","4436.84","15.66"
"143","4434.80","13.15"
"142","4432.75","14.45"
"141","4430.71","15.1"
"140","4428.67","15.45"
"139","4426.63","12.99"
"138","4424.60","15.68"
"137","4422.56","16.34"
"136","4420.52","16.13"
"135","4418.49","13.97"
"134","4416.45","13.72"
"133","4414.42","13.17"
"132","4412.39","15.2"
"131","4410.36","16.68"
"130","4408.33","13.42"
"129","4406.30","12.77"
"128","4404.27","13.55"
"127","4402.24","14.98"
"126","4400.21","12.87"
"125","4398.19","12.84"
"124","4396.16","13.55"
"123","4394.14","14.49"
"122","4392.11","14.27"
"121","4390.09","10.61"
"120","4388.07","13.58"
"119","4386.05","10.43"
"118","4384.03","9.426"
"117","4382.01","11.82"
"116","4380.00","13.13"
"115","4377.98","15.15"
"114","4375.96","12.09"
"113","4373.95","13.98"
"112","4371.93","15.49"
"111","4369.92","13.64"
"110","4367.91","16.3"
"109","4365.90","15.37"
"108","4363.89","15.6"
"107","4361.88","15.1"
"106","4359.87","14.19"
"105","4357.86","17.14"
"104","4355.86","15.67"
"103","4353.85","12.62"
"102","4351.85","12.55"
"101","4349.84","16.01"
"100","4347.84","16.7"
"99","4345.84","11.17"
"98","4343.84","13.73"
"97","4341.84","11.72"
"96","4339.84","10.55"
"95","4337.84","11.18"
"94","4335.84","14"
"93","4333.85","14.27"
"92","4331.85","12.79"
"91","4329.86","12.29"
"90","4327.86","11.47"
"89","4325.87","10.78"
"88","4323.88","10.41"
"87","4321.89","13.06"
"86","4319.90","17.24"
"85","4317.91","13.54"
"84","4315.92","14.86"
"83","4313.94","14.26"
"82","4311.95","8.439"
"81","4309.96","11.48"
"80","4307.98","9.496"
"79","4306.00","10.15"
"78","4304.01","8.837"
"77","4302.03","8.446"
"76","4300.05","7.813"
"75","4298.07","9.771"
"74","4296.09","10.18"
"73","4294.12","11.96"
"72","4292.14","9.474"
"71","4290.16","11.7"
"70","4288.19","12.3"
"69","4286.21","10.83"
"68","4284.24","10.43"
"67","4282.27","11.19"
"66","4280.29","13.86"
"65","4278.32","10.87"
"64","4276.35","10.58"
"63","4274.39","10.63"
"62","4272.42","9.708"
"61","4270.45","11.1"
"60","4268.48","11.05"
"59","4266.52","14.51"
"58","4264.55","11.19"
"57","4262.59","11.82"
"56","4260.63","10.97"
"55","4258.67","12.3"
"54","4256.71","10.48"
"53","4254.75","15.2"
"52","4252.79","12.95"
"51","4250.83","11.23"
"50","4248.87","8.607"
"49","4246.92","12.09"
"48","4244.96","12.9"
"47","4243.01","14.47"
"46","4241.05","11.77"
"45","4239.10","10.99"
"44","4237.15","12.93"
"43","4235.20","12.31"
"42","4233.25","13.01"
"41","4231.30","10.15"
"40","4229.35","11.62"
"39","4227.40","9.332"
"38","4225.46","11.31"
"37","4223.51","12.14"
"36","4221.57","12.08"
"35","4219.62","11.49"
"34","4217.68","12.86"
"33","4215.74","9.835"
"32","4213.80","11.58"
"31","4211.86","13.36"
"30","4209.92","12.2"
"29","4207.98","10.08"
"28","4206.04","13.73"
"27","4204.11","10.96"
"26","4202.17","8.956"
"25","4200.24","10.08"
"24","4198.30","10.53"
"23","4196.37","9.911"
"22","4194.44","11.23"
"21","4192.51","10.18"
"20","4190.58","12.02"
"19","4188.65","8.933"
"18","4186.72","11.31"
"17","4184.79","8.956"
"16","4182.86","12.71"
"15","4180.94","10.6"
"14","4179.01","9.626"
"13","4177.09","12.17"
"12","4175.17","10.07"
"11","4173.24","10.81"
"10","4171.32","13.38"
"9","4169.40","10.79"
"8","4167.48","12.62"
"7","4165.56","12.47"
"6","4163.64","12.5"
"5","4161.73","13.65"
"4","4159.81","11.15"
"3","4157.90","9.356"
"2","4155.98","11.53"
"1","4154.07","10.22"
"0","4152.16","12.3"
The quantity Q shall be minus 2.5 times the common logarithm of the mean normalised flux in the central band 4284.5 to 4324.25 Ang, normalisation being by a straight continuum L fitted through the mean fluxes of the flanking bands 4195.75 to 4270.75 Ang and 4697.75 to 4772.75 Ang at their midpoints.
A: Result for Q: 0.12 mag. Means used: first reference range 11.7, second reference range 17.8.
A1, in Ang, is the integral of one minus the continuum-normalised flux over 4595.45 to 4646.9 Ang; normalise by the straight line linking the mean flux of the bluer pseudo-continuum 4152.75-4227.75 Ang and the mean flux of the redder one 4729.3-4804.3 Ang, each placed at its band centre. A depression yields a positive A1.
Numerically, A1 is -3.52 Ang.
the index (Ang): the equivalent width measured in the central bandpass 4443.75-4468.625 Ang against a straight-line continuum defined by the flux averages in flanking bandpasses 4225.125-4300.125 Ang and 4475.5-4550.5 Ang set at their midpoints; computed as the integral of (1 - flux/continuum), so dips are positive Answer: 0.5 Ang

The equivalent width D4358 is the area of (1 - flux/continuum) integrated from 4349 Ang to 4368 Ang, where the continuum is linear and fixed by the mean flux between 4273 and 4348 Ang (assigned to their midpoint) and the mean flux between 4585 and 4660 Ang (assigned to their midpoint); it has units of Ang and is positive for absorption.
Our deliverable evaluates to -3.9 Ang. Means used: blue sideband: 11.6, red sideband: 17.2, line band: 15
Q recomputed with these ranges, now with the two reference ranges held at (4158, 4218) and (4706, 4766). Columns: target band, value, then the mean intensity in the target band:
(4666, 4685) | 0.06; 16.5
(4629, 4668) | 0.02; 16.7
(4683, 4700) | 0.06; 16.7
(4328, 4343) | 0.06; 12.4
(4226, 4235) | 0.06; 11.2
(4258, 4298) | 0.10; 11.3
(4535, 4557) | -0.03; 16.2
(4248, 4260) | 0.02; 11.8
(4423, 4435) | -0.03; 14.6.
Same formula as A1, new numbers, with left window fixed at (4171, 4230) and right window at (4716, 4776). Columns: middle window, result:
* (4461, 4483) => -2.2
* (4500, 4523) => -2.9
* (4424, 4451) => -1.5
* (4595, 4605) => -0.4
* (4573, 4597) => -1.1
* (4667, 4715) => 1.4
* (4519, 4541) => -1.4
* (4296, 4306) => 2.7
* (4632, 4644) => -0.1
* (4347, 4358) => -1.6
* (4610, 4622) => -1.5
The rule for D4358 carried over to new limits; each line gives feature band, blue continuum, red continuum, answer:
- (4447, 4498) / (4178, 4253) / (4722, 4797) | -3.79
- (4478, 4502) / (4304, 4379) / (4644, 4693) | -1.92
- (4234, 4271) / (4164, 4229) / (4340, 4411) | -0.28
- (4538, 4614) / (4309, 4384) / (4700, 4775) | -2.99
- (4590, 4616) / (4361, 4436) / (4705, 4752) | -1.26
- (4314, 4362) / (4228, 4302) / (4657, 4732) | -4.06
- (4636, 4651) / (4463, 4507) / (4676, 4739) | -0.02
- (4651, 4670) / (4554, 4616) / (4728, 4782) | 1.09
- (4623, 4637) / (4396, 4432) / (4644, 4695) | -0.79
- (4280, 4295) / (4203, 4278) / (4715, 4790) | 1.13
